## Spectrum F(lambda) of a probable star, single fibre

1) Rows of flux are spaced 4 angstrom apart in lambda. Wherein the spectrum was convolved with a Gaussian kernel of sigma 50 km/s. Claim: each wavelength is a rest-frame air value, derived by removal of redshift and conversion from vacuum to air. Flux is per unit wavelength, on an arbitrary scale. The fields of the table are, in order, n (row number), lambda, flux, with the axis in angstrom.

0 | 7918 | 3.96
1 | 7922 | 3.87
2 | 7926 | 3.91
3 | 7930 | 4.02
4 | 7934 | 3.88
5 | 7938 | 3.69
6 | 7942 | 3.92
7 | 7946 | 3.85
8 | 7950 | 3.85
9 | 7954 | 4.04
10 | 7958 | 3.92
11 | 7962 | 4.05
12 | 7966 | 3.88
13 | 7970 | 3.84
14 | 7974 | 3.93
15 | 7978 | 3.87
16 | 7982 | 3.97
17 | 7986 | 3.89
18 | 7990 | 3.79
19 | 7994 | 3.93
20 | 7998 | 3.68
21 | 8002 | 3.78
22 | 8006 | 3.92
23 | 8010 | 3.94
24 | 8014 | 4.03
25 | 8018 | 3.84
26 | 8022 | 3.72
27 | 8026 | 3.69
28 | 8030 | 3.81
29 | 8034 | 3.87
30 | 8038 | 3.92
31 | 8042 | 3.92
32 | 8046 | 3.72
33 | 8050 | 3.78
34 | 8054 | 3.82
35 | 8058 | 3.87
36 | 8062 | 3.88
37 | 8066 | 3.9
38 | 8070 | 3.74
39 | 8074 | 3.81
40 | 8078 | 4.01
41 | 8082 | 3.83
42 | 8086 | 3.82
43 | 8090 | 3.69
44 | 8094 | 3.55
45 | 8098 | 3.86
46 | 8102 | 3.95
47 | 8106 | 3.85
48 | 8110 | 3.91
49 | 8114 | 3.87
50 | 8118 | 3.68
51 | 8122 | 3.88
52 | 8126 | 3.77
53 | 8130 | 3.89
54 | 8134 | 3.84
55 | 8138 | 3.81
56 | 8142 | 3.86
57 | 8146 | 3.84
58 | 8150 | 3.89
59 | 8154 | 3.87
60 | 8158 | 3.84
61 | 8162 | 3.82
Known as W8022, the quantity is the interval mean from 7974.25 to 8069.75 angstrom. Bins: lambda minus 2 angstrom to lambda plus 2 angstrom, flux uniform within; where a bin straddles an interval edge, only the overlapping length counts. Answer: 3.85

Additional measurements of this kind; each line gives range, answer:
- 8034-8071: 3.84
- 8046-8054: 3.77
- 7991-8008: 3.83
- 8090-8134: 3.82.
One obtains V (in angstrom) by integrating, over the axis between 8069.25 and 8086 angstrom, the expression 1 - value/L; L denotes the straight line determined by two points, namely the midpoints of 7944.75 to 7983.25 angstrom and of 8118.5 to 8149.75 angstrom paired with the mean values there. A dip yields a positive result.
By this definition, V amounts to 0.05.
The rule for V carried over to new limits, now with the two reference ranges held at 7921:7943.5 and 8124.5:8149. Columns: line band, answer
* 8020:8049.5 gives 0.4 angstrom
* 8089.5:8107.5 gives 0.3 angstrom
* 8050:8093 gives 0.3 angstrom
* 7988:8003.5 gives 0.3 angstrom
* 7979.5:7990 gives -0.1 angstrom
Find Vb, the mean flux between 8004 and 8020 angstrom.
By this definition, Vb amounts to 3.93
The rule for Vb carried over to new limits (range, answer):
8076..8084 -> 3.92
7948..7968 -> 3.95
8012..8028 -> 3.82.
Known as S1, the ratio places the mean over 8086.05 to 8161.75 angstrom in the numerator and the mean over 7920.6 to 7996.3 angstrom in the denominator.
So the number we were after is 1.0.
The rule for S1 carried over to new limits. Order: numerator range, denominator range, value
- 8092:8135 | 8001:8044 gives 0.99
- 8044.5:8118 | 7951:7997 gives 0.98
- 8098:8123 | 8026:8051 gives 1.01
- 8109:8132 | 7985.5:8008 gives 1.00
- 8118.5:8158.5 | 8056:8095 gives 1.01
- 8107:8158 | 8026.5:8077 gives 1.00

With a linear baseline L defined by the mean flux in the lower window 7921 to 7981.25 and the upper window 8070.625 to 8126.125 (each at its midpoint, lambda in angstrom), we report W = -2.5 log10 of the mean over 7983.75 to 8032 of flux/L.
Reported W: 0.01 mag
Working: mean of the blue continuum 3.9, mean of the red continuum 3.82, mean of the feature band 3.84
